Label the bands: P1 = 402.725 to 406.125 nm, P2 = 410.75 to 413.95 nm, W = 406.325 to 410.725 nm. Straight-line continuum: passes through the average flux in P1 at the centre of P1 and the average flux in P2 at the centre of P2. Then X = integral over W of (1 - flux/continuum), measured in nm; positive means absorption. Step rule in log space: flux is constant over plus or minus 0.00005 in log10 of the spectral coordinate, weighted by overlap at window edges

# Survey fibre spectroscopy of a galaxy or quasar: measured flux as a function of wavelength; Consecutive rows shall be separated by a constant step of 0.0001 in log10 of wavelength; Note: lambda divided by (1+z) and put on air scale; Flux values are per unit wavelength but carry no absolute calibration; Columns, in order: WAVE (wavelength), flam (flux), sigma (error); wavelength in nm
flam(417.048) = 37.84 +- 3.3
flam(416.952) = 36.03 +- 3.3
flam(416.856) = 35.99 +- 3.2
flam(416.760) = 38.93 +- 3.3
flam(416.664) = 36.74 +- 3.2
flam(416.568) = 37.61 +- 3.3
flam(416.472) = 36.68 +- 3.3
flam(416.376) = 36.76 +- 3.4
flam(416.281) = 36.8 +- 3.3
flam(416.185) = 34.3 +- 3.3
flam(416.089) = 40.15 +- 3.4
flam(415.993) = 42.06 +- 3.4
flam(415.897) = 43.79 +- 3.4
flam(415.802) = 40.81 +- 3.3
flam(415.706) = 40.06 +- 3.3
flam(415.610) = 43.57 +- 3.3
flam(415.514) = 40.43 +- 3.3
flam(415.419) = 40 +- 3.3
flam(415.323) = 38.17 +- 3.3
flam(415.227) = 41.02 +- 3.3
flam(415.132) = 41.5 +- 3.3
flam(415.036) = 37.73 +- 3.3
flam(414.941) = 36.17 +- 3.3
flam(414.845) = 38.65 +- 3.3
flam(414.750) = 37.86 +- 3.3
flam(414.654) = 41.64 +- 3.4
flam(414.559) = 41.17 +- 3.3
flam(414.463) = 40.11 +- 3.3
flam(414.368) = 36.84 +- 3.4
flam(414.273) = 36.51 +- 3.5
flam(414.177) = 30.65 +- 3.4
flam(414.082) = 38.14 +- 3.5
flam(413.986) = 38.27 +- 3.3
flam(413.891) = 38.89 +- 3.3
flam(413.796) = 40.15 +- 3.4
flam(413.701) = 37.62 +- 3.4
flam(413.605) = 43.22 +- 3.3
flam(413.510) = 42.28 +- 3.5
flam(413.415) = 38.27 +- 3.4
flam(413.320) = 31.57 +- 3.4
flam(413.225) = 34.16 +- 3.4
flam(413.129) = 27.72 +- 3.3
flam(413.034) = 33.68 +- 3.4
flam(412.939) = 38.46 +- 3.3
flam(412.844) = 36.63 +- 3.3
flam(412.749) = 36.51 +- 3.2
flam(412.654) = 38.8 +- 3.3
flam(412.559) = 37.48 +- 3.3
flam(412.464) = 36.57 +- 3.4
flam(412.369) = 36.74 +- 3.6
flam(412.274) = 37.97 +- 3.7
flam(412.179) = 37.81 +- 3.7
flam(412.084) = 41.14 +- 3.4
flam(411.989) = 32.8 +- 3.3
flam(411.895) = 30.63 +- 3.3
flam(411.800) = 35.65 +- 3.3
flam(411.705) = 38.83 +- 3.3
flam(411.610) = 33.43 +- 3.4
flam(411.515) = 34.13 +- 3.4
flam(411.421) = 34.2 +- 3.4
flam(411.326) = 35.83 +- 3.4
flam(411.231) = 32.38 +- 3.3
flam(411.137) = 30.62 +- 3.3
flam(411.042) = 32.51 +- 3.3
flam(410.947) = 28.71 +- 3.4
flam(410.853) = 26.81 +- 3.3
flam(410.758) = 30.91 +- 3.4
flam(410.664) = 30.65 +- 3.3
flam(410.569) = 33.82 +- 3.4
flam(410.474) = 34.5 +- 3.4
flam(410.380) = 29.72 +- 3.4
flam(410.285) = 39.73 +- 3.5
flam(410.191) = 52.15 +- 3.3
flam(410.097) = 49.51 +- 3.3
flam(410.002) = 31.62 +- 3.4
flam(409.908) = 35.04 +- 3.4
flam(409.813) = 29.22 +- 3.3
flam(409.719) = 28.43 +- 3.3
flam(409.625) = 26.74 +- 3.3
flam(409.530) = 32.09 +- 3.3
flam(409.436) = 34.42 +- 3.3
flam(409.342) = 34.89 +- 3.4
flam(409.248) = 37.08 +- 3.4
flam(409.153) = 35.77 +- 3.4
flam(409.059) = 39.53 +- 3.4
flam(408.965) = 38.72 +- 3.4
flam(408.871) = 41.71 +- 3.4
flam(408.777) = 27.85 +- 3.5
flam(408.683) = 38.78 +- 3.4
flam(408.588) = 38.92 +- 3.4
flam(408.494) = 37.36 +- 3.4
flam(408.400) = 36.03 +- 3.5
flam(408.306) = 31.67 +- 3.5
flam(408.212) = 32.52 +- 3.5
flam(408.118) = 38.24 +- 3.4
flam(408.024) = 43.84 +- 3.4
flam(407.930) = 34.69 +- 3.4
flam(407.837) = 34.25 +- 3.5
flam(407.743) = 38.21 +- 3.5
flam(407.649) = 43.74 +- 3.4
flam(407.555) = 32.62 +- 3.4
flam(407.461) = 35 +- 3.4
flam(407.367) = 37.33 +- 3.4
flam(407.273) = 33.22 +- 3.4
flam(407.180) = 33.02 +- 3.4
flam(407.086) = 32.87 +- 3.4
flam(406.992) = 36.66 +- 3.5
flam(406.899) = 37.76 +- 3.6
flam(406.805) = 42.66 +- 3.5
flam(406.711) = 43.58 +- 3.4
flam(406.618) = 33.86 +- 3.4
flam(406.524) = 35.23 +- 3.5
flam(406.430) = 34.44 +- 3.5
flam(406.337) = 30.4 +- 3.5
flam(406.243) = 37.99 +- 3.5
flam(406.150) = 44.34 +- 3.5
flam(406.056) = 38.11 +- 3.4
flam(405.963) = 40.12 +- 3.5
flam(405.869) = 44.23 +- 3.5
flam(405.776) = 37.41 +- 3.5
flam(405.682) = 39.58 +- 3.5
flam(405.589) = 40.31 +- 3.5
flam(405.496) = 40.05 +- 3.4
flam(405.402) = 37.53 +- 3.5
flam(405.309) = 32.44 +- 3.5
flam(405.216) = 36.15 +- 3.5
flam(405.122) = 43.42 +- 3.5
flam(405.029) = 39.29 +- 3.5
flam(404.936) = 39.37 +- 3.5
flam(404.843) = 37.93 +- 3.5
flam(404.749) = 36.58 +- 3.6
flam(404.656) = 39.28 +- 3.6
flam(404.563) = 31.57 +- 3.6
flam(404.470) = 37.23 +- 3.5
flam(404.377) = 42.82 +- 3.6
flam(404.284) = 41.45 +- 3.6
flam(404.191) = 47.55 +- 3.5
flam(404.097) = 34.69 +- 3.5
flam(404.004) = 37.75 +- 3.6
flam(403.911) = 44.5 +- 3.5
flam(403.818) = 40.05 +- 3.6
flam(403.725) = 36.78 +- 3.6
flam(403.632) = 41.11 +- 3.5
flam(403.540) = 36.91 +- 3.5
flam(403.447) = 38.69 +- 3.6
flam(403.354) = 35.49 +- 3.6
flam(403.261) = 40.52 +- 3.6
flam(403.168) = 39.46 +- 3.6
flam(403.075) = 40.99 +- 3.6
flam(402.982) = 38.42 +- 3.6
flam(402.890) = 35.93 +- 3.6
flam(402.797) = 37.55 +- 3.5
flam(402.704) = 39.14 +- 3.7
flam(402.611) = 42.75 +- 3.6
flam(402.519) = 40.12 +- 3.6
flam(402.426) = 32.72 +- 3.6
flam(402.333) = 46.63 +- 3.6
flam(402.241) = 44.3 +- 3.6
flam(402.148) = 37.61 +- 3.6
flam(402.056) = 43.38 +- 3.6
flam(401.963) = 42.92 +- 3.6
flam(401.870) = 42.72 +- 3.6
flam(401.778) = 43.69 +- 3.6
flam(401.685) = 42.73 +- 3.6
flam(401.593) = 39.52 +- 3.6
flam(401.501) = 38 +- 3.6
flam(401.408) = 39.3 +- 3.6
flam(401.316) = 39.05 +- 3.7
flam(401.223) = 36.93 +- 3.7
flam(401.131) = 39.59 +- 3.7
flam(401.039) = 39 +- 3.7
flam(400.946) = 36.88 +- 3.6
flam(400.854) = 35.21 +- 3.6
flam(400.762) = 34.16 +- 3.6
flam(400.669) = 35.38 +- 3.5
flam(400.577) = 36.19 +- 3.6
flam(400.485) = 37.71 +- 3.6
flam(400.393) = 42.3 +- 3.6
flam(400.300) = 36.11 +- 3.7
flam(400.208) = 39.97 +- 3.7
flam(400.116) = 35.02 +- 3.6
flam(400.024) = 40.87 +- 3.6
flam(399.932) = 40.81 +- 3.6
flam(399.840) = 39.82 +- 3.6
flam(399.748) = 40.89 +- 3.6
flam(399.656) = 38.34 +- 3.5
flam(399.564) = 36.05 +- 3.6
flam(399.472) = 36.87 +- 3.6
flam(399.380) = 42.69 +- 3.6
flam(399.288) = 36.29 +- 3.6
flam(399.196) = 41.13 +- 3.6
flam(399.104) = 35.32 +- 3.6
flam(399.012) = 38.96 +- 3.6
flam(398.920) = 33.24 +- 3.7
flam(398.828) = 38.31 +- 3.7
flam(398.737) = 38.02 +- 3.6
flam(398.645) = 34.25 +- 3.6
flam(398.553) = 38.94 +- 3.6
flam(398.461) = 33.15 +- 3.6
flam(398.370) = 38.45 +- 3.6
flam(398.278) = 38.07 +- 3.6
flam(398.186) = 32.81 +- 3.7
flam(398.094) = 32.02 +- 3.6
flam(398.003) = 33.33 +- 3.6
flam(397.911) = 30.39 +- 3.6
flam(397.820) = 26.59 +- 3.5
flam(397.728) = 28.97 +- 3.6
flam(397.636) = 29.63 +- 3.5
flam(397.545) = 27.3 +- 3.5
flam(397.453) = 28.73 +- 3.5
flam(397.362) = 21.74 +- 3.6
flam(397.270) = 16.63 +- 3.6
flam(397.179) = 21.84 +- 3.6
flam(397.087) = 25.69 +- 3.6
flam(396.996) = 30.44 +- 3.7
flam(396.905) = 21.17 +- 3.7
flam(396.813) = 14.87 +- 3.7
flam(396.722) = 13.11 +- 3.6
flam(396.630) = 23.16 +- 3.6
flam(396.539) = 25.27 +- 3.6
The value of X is 0.14 nm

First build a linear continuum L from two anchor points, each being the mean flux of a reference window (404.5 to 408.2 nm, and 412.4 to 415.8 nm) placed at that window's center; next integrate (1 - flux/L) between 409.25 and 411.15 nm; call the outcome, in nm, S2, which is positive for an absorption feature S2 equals 0.20 nm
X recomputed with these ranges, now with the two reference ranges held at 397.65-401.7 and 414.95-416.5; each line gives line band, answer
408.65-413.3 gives 0.46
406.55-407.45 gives 0.03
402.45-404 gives -0.07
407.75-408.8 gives 0.06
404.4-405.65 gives 0.00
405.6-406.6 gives 0.00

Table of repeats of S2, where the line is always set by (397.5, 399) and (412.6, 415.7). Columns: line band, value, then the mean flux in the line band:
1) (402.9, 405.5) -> -0.267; 38.8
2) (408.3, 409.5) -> 0.002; 36.5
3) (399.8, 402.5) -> -0.389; 39.3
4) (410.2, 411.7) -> 0.158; 33.2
